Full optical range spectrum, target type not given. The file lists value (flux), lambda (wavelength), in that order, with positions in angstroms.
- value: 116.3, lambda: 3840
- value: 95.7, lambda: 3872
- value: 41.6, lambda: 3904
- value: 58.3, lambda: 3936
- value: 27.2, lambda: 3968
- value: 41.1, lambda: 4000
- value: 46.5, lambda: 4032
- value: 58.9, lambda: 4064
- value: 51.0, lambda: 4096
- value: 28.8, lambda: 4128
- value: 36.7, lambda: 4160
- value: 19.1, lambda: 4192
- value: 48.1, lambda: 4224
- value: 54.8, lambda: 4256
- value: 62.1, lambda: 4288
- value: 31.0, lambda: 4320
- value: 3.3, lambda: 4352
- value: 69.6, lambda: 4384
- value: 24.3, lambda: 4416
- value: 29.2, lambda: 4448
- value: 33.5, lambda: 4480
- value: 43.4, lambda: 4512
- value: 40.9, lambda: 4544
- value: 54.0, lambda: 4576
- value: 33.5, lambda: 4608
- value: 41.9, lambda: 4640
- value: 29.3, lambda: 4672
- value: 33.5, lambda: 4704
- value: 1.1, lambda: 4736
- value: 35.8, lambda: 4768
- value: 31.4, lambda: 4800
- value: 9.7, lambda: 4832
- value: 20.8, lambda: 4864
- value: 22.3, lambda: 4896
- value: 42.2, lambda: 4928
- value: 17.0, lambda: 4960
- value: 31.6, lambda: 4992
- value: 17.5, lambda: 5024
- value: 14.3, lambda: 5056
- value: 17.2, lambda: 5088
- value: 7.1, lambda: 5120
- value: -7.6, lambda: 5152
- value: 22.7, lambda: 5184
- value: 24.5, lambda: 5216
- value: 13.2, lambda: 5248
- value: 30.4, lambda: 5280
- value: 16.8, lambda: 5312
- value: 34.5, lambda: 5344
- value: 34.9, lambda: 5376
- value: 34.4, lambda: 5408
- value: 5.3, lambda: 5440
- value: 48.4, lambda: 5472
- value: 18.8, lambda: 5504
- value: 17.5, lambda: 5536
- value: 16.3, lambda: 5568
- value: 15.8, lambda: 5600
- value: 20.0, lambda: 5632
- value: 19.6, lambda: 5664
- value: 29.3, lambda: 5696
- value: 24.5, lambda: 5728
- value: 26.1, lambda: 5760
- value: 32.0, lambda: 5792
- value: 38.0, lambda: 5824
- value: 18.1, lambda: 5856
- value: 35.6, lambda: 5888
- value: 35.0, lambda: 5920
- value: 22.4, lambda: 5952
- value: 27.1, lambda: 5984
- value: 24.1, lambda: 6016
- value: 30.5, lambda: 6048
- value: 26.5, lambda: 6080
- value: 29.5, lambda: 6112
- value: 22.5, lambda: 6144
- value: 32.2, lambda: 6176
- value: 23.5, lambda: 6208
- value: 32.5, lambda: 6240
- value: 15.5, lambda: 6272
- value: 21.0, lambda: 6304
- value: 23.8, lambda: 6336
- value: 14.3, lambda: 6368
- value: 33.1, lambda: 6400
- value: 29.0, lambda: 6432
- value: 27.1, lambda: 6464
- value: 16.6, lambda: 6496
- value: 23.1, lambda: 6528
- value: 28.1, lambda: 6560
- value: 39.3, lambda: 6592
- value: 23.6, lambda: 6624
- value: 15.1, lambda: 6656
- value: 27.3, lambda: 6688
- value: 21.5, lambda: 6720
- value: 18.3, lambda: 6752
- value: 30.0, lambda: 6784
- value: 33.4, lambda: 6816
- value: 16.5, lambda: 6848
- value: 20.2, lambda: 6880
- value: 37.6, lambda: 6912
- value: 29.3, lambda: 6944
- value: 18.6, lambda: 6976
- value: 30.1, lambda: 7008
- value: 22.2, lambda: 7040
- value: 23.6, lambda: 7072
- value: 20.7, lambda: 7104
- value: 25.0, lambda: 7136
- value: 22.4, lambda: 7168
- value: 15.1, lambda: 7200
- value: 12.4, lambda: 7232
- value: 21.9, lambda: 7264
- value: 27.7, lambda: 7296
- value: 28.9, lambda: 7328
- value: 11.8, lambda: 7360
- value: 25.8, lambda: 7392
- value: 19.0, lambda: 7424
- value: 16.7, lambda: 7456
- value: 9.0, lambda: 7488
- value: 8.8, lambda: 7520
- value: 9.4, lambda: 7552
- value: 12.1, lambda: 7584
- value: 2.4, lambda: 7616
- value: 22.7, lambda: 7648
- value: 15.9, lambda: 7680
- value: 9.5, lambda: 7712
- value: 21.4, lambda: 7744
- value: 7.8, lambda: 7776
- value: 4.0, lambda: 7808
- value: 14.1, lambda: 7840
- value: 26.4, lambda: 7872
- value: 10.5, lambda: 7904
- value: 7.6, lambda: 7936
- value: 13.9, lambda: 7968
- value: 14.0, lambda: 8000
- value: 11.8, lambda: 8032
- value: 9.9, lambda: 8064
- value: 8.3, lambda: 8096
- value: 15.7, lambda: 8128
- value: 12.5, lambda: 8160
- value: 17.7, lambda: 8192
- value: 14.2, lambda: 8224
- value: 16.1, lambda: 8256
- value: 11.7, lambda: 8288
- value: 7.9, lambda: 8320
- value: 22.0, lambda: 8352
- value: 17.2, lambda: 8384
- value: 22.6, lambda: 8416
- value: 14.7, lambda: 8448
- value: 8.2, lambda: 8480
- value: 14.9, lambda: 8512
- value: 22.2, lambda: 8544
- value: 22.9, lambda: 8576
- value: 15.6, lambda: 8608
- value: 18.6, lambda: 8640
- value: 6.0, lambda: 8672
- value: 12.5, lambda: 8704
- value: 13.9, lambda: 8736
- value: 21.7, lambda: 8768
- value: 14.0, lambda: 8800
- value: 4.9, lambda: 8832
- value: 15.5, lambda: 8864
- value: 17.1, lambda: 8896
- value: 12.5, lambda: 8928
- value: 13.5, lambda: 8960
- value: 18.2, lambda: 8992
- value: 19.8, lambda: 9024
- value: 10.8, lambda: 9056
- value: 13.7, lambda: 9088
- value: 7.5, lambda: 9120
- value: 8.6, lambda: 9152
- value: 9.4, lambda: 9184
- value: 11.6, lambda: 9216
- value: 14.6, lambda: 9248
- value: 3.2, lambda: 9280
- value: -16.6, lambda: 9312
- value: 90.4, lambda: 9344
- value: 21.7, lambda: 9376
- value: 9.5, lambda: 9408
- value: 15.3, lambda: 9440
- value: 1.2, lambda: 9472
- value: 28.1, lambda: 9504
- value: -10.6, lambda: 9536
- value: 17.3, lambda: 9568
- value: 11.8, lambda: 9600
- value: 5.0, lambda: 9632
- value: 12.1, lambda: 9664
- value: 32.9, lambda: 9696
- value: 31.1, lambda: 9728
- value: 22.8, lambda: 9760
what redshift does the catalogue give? 1.51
